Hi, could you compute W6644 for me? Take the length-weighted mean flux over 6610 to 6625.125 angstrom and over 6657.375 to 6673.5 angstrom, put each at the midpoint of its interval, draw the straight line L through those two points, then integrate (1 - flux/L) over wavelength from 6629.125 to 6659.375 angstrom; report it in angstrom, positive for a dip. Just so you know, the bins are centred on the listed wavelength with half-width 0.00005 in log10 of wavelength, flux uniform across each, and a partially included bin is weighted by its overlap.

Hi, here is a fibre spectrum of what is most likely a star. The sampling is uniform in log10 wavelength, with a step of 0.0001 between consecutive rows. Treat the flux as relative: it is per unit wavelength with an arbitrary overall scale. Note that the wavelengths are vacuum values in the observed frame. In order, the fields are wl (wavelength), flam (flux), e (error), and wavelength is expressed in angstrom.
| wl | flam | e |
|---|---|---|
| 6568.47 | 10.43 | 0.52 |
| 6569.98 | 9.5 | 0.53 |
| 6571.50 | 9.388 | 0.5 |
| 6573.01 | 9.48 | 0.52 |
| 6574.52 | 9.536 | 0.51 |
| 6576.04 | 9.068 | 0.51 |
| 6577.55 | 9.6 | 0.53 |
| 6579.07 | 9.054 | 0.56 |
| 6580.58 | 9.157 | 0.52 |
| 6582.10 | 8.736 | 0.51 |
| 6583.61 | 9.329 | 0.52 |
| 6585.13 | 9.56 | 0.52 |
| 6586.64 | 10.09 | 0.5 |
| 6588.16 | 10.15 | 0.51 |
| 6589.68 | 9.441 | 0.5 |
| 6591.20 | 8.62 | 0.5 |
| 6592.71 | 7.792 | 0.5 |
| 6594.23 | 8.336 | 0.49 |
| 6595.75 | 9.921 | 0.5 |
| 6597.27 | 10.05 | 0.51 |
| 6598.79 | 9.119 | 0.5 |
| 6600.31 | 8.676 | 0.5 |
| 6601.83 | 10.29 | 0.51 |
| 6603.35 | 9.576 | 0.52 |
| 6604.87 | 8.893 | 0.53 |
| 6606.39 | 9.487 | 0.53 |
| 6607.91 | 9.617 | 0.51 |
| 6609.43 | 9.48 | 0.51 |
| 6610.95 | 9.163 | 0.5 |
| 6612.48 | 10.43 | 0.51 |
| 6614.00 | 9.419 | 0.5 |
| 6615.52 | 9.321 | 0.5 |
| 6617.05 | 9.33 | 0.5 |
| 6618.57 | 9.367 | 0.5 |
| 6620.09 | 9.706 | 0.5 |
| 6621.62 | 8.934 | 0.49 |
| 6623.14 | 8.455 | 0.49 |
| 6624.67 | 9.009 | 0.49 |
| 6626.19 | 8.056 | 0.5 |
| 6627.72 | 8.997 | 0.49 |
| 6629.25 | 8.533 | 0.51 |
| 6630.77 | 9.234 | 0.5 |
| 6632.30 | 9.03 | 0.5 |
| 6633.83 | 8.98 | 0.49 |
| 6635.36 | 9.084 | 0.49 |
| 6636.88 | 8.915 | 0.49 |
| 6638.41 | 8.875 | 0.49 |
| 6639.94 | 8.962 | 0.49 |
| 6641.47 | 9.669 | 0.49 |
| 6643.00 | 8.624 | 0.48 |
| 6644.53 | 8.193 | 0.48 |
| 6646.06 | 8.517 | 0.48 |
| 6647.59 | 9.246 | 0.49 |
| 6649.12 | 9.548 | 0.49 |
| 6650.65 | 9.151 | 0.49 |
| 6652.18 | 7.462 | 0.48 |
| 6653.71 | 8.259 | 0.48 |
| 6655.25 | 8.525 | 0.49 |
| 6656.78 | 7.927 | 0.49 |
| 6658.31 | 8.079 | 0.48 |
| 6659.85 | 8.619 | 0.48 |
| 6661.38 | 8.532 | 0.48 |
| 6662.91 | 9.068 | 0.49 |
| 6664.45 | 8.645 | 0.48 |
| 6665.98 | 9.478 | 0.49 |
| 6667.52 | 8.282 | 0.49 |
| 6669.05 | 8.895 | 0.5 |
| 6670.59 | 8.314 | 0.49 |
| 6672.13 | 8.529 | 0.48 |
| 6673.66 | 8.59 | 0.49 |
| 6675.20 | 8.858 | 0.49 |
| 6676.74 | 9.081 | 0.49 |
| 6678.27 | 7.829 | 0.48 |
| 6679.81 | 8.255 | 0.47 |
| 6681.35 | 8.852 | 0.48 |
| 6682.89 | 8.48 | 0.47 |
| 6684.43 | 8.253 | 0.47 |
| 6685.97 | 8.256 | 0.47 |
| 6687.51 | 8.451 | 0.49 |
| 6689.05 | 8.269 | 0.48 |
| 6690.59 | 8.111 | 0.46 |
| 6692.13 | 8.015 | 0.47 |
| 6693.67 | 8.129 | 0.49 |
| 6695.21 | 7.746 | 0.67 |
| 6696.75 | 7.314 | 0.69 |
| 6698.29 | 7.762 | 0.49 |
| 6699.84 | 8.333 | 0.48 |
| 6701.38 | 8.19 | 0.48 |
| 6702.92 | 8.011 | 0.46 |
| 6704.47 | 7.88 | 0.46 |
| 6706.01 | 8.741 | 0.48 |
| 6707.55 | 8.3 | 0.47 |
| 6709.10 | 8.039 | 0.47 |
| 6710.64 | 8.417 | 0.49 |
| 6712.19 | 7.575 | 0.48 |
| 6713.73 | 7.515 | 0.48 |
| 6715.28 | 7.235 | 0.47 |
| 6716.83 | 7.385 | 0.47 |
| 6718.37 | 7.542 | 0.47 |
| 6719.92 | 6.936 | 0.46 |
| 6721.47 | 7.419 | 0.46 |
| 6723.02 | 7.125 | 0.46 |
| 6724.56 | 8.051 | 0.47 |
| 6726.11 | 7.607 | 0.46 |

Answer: 0.7 angstrom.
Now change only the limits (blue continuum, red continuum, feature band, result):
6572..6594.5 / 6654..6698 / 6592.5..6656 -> -1.5 angstrom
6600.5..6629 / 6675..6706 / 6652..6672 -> 0.2 angstrom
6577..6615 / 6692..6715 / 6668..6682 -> -0.4 angstrom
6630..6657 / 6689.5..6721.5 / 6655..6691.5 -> -0.7 angstrom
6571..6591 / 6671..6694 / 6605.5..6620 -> -0.7 angstrom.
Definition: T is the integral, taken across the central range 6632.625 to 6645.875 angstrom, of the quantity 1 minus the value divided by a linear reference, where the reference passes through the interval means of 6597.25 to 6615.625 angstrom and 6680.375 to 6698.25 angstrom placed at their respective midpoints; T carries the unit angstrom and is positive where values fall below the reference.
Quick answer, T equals 0.09 angstrom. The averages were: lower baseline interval 9.49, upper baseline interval 8.16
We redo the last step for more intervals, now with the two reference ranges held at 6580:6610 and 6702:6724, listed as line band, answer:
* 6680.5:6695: -0.39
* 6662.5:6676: -0.67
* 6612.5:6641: -0.53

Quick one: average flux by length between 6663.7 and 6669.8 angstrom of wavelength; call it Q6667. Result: 8.83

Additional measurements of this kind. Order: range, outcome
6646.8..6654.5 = 8.73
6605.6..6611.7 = 9.44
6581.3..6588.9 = 9.57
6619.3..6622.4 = 9.32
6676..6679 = 8.48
